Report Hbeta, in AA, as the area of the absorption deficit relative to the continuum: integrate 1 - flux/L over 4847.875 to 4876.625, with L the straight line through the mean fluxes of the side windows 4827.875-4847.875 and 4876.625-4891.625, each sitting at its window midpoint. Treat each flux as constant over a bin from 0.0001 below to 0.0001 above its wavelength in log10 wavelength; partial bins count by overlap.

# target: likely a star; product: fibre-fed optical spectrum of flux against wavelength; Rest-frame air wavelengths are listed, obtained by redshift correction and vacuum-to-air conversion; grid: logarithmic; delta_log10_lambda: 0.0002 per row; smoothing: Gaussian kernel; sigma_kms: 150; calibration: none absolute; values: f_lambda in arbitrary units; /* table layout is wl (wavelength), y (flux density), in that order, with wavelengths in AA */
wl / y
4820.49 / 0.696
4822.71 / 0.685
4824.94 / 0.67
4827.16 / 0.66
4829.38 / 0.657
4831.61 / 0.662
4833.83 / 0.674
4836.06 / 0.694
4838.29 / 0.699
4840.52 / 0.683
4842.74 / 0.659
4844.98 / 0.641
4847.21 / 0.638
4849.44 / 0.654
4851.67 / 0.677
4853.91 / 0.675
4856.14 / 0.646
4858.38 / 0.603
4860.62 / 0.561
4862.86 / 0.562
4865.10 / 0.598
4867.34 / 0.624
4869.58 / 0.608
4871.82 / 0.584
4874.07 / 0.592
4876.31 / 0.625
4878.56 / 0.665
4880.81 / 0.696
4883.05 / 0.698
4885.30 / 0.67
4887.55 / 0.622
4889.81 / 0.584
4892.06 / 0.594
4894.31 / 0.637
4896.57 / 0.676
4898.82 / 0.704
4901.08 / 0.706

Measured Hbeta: 1.9 AA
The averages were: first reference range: 0.668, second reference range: 0.651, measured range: 0.616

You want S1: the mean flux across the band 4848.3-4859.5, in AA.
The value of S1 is 0.651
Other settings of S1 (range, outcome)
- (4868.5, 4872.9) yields 0.596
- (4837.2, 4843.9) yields 0.68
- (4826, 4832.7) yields 0.66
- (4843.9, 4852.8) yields 0.653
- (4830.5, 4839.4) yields 0.682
